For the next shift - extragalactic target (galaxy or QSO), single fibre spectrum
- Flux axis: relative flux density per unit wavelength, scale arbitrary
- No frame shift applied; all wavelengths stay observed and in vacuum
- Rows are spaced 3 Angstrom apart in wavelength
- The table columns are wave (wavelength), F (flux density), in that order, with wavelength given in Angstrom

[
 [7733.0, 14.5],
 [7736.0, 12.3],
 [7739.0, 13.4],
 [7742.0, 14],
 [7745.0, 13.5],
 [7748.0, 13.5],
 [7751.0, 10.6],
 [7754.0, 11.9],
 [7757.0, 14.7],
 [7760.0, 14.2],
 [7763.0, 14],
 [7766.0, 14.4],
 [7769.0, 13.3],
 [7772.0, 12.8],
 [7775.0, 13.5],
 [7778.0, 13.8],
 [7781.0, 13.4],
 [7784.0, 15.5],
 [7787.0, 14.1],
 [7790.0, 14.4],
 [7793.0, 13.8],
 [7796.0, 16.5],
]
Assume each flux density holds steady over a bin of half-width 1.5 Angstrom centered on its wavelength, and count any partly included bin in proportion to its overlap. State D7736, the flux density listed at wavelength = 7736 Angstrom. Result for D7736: 12.3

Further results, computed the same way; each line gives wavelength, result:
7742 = 14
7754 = 11.9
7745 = 13.5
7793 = 13.8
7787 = 14.1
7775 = 13.5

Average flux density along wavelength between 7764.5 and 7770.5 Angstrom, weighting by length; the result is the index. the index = 13.9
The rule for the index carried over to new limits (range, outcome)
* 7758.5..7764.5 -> 14.1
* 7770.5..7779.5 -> 13.4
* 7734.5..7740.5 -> 12.9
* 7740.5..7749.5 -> 13.7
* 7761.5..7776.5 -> 13.6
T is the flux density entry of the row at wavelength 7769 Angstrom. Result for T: 13.3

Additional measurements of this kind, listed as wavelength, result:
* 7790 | 14.4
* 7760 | 14.2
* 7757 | 14.7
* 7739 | 13.4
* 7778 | 13.8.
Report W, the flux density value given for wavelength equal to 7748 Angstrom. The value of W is 13.5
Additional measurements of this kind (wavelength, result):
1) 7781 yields 13.4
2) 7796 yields 16.5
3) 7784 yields 15.5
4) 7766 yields 14.4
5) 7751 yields 10.6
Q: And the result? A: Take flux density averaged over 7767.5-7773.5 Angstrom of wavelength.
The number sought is 13.1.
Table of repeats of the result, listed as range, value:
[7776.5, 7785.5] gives 14.2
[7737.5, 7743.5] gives 13.7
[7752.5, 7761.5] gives 13.6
